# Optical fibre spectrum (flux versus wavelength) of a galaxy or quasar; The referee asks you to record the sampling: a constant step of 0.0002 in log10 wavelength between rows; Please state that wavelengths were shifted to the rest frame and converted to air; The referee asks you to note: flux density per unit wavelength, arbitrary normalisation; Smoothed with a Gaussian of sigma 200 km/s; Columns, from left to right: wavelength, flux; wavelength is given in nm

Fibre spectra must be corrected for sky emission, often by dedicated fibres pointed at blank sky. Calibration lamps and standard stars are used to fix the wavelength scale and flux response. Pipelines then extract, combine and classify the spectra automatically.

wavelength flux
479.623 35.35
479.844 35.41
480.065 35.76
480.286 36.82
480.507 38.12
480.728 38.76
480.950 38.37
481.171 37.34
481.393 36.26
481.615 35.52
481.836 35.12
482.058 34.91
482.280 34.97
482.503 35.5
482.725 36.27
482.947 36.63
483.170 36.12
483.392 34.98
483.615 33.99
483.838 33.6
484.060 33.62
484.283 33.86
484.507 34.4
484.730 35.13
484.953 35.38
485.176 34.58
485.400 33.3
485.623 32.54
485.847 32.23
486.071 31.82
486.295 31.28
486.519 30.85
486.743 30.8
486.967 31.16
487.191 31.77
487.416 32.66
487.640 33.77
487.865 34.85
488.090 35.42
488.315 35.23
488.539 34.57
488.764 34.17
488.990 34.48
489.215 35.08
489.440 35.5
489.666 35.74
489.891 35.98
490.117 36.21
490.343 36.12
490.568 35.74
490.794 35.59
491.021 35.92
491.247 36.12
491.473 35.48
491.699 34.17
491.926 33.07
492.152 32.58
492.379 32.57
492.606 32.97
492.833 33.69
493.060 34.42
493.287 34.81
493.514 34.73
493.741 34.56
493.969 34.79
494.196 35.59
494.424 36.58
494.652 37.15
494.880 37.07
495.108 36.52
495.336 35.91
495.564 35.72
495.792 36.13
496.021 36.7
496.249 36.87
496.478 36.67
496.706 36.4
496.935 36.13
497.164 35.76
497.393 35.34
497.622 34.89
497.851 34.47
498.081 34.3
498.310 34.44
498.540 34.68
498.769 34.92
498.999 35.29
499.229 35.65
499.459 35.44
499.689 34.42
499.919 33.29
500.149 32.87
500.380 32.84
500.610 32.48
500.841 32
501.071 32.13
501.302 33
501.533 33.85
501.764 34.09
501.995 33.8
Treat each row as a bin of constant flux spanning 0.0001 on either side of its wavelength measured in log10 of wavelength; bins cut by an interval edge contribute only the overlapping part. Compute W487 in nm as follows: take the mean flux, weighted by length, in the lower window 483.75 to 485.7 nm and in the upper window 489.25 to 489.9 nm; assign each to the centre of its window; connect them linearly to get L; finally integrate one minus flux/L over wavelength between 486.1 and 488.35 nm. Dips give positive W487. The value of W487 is 0.14 nm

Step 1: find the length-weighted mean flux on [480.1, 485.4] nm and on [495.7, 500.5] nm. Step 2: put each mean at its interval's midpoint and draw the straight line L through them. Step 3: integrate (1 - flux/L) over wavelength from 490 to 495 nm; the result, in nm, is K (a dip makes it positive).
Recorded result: 0.04 nm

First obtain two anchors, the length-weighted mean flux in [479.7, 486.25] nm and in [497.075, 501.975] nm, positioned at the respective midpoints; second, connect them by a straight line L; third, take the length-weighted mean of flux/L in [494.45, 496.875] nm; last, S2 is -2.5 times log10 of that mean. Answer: -0.066 mag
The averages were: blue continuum 35.2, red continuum 34.1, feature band 36.5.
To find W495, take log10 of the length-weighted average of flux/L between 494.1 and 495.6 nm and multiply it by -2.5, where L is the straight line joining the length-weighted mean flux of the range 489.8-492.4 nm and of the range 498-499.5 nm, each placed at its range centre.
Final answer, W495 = -0.04 mag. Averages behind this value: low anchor 35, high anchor 35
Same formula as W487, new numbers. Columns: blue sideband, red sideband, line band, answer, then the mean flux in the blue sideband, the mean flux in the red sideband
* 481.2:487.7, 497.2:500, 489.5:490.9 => -0.07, 33.9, 34.8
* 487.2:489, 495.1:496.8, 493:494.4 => 0.03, 34.2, 36.4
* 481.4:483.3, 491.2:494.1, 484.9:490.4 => 0.17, 35.7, 34.1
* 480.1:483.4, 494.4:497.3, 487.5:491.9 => 0.15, 36.4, 36.4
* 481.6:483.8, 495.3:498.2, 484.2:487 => 0.20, 35.3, 35.8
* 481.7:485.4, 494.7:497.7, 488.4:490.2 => 0.01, 34.9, 36.2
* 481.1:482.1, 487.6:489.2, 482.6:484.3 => 0.03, 35.8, 34.7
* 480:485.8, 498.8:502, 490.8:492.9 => 0.02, 35.4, 33.7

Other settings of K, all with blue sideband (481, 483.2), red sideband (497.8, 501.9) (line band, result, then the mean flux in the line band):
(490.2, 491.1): -0.02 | 35.8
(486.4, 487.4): 0.12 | 31.3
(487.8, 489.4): 0.01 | 34.9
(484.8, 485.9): 0.06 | 33.7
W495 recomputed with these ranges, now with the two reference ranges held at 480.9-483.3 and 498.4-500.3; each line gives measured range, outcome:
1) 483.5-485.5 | 0.05 mag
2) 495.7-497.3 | -0.05 mag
